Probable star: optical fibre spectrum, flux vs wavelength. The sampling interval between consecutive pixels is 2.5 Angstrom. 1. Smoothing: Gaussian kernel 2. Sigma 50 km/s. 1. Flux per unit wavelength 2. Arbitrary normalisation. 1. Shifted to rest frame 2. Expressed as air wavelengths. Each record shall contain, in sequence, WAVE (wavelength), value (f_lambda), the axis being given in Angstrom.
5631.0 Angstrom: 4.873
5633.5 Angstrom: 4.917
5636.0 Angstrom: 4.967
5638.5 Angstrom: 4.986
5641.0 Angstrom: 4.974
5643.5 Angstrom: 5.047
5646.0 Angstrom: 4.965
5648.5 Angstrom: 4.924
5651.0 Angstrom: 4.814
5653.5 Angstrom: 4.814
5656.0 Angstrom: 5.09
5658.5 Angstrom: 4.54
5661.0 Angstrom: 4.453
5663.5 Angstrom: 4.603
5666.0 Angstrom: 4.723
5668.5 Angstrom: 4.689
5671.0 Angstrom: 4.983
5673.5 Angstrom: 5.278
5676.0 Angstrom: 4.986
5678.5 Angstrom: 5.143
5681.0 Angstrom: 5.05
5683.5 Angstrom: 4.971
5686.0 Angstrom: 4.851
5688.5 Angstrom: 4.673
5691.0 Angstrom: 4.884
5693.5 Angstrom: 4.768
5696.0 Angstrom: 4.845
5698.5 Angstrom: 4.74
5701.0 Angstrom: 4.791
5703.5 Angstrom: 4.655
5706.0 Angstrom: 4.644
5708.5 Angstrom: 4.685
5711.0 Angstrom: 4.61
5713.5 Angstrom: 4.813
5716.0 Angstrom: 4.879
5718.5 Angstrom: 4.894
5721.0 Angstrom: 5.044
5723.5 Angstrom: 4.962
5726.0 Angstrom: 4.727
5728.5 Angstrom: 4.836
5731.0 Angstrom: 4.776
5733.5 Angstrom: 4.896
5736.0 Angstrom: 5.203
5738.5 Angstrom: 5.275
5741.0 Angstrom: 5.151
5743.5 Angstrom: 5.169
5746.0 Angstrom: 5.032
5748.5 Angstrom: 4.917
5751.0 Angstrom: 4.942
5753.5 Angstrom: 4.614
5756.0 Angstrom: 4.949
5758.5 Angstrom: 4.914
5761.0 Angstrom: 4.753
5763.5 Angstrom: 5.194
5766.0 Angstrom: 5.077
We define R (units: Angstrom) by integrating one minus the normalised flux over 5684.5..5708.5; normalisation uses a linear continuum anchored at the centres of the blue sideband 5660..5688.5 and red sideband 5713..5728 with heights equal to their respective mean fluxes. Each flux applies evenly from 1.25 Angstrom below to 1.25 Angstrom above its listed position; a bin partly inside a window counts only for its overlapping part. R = 0.6 Angstrom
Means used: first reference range 4.88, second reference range 4.89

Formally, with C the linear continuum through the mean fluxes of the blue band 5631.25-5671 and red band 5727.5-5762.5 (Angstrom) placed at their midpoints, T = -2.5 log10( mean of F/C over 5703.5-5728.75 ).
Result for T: 0.03 mag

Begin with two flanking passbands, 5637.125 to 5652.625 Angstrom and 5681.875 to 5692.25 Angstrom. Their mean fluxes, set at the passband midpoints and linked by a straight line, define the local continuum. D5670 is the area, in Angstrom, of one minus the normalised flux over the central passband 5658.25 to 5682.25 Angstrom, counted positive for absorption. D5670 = 0.16 Angstrom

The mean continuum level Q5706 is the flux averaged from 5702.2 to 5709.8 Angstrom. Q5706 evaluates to 4.66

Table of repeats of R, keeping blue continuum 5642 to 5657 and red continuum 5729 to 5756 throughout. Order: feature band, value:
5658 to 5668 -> 0.72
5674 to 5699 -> 0.27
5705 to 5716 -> 0.58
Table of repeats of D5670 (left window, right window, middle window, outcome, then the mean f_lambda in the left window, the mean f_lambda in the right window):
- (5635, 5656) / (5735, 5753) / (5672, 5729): 1.8 Angstrom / 4.95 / 5.08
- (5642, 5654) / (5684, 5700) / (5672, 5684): -0.6 Angstrom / 4.92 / 4.8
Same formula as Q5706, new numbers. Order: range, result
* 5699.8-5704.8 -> 4.72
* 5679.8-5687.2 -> 4.96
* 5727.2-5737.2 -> 4.93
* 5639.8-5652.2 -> 4.95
